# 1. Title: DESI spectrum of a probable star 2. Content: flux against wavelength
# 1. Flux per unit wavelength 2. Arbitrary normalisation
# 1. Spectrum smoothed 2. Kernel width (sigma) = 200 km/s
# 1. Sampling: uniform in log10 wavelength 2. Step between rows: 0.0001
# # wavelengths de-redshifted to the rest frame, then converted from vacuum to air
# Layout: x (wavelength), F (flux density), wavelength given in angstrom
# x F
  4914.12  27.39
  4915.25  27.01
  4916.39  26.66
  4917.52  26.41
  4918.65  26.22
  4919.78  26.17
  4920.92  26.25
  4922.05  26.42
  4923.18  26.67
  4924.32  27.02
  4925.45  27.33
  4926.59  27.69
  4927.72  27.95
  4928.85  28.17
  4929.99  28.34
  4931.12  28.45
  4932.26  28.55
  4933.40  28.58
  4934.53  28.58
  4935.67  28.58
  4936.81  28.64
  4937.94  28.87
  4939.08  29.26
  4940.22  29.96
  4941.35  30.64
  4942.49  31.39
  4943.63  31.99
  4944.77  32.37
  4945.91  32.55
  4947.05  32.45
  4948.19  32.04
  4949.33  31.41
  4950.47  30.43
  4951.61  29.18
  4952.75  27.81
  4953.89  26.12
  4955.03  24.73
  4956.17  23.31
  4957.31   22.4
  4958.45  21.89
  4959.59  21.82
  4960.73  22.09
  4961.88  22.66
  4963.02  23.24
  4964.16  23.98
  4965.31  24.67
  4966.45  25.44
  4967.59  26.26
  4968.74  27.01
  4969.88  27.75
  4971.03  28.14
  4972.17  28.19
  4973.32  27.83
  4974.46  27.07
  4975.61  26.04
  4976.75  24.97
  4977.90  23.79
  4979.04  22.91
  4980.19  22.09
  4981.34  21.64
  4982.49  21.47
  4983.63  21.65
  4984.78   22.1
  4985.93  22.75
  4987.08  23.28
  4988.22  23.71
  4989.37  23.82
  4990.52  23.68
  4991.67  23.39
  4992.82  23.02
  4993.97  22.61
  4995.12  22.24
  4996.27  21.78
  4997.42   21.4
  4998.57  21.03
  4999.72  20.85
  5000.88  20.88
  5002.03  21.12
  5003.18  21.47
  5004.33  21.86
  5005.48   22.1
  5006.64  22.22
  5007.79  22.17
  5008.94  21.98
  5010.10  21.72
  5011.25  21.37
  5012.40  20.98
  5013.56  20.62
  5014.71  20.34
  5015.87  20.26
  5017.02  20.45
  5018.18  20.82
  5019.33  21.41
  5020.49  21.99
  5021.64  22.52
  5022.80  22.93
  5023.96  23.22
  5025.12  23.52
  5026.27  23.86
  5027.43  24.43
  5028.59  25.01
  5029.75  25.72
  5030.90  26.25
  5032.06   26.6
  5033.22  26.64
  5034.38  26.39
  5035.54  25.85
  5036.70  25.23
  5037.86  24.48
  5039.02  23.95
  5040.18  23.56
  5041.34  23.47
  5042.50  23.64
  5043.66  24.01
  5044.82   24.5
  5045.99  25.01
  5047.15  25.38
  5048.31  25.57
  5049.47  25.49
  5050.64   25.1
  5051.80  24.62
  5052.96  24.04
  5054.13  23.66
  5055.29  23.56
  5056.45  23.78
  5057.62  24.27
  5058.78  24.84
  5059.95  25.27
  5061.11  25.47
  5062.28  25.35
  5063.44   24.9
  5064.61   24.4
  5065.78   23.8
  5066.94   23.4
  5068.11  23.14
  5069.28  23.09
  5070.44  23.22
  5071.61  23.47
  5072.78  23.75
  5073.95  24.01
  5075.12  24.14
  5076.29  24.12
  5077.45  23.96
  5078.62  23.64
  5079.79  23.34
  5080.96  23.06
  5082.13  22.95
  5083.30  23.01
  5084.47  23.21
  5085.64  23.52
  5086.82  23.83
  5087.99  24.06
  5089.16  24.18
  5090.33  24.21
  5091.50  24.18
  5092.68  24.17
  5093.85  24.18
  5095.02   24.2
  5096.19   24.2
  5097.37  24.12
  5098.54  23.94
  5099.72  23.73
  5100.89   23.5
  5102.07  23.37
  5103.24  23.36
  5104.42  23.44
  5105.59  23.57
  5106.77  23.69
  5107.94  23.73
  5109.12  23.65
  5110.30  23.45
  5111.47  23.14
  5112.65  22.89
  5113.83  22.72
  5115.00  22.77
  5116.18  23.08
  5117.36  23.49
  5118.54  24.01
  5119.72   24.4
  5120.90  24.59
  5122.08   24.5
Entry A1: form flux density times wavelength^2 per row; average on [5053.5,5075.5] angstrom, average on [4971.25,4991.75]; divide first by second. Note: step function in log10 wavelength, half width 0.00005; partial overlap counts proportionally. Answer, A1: 1.0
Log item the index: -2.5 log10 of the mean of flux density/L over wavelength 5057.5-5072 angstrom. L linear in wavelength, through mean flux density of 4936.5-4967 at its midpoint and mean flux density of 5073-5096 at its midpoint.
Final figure 0.006 mag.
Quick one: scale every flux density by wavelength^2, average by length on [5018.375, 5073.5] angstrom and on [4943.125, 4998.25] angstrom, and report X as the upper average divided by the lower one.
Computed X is 0.99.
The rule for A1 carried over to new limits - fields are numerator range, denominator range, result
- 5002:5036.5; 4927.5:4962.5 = 0.84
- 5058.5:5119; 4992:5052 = 1.05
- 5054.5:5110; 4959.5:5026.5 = 1.08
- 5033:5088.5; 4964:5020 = 1.08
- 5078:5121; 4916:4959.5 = 0.90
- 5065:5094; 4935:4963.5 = 0.90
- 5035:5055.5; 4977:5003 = 1.12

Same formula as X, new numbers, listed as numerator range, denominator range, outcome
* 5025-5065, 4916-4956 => 0.90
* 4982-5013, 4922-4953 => 0.77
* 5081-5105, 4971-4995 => 1.04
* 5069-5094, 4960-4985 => 1.01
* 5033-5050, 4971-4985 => 1.05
